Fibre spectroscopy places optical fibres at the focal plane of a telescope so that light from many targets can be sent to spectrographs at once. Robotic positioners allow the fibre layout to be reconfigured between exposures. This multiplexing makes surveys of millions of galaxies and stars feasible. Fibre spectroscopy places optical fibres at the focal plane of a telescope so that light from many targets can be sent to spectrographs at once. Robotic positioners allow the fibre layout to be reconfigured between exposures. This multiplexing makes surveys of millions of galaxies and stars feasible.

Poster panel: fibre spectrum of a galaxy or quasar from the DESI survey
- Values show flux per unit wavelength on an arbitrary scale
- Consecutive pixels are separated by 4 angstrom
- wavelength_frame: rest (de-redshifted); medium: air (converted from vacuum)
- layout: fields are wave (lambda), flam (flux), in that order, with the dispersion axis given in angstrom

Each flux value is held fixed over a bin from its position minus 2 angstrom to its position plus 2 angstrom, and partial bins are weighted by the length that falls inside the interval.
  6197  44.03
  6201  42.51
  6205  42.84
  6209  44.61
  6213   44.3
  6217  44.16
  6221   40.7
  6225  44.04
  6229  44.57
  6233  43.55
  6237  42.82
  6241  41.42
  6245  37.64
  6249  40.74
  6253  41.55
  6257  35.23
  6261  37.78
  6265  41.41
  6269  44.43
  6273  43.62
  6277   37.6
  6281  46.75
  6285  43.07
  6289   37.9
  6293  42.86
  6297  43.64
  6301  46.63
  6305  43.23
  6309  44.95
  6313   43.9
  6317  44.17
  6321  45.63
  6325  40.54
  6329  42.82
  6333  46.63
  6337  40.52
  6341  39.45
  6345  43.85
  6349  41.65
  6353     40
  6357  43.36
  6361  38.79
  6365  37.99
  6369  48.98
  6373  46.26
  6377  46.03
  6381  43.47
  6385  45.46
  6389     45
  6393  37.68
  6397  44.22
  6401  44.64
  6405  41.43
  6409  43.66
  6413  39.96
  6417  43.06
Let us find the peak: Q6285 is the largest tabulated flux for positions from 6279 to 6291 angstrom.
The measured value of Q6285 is 46.75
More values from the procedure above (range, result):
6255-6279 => 44.43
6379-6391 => 45.46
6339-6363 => 43.85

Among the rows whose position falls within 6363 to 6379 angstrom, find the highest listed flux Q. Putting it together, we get 48.98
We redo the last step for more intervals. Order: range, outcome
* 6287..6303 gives 46.63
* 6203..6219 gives 44.61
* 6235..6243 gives 42.82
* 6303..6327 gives 45.63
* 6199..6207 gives 42.84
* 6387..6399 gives 45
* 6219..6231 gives 44.57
